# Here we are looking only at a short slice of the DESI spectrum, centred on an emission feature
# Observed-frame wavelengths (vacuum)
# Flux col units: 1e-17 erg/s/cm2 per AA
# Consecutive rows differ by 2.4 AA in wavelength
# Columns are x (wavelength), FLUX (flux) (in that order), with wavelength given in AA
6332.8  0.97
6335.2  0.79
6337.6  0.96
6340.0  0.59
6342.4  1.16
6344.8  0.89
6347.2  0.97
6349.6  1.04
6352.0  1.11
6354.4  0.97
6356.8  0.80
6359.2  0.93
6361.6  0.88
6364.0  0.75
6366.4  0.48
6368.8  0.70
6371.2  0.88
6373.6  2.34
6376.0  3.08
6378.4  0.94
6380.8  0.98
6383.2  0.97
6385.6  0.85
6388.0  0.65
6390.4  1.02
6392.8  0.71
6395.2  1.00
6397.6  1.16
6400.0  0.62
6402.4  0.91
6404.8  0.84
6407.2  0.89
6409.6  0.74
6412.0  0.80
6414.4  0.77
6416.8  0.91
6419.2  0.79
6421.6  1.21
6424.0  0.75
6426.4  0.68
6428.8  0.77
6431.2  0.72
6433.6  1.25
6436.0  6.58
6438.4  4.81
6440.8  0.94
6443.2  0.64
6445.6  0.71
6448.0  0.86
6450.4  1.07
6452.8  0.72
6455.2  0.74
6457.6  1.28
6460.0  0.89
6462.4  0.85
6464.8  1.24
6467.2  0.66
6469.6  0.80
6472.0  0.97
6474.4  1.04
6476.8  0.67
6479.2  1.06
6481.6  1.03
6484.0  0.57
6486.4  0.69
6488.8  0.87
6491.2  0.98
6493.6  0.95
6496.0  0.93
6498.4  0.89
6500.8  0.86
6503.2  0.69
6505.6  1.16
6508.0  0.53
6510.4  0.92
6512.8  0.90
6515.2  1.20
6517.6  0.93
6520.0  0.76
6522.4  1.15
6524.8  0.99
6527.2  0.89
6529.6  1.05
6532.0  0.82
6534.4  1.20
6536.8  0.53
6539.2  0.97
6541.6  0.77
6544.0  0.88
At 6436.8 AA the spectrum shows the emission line [O III]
